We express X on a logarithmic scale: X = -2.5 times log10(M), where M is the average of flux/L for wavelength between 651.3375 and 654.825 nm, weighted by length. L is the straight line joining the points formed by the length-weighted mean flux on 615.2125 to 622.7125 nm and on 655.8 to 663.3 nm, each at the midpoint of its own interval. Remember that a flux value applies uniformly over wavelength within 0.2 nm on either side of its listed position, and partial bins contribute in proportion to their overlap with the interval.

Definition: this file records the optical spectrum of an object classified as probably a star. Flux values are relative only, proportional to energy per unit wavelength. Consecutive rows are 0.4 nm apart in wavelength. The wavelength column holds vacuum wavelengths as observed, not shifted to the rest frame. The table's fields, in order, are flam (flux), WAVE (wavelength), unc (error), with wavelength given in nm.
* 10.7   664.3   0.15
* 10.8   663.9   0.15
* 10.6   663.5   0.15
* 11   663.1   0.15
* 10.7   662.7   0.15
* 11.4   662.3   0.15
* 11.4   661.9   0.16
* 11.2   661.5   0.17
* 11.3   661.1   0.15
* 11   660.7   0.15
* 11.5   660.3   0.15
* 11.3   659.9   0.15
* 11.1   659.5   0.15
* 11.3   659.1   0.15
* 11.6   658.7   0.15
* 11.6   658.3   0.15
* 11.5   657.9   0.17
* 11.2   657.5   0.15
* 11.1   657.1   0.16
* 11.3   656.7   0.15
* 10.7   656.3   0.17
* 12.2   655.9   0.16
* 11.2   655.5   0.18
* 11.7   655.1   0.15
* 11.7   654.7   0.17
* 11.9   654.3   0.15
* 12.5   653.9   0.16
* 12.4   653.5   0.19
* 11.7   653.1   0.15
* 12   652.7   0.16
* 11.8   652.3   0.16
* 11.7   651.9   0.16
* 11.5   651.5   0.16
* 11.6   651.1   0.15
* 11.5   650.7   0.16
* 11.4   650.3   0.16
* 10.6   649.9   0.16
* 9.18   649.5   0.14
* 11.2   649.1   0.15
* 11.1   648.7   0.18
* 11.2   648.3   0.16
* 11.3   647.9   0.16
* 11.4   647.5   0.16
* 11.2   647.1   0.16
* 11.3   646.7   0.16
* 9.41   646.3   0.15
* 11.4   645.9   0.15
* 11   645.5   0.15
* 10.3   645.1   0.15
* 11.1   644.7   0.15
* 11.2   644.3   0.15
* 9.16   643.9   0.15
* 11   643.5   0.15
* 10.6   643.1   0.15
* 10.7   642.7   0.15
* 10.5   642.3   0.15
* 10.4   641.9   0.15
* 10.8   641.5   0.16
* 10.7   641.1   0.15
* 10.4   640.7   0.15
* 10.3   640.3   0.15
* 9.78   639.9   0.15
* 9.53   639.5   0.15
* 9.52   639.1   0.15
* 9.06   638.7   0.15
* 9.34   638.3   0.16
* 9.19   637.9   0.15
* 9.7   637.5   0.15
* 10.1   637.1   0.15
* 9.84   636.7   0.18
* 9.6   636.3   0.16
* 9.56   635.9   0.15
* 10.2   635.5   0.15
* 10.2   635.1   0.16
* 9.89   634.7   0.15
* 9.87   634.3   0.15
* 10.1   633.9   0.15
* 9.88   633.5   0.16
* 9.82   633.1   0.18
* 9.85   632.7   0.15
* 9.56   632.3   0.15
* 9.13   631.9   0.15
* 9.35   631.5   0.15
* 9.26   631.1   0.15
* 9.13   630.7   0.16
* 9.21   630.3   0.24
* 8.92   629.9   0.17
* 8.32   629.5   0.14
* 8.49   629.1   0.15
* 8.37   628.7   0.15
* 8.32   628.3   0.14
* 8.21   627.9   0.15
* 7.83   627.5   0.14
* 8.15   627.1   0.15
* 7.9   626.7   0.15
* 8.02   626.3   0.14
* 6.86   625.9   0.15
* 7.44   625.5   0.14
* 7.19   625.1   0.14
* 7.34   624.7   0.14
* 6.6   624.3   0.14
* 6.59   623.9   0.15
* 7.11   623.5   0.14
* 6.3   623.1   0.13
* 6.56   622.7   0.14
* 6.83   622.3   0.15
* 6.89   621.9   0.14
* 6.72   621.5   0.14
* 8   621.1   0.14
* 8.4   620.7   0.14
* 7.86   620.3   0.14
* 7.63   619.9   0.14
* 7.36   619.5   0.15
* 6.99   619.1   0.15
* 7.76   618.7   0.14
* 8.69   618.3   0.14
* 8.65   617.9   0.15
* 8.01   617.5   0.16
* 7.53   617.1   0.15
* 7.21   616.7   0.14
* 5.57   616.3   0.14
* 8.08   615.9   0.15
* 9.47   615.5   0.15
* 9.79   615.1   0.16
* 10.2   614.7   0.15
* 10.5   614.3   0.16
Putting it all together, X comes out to -0.12 mag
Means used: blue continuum 7.64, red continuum 11.3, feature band 11.9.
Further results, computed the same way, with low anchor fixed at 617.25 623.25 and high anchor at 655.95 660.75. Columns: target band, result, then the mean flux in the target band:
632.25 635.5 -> -0.12 mag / 9.93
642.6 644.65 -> -0.08 mag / 10.6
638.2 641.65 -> -0.05 mag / 9.94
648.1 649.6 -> -0.04 mag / 10.8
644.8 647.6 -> -0.08 mag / 10.8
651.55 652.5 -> -0.10 mag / 11.7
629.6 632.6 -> -0.07 mag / 9.21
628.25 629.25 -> 0.00 mag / 8.4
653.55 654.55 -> -0.13 mag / 12.2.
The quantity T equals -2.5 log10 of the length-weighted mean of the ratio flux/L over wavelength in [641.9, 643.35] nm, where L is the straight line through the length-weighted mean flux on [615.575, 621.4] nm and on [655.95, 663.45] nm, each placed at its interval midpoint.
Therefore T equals -0.09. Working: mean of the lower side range 7.72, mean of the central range 10.6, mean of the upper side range 11.2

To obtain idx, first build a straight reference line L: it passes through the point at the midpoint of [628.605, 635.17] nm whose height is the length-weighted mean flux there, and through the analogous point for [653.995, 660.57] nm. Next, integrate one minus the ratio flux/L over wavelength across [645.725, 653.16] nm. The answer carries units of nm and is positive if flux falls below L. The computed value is -0.25 nm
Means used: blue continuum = 9.37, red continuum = 11.4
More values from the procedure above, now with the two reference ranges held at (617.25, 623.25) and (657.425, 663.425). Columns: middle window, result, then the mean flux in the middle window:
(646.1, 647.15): -0.06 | 10.6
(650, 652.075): -0.22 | 11.5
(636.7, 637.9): -0.09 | 9.77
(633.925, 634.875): -0.12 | 9.92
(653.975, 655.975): -0.19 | 11.8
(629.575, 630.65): -0.07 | 8.99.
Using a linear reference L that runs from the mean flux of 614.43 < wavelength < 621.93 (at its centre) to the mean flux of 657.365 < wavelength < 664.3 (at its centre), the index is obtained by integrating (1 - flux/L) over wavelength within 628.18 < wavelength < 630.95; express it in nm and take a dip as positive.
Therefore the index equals 0.04 nm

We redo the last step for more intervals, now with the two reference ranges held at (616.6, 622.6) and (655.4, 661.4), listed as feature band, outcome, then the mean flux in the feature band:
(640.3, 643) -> -0.23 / 10.6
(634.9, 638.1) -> -0.20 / 9.8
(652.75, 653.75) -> -0.11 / 12.1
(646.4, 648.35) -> -0.17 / 11.2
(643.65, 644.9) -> -0.07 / 10.5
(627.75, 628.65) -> 0.02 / 8.29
